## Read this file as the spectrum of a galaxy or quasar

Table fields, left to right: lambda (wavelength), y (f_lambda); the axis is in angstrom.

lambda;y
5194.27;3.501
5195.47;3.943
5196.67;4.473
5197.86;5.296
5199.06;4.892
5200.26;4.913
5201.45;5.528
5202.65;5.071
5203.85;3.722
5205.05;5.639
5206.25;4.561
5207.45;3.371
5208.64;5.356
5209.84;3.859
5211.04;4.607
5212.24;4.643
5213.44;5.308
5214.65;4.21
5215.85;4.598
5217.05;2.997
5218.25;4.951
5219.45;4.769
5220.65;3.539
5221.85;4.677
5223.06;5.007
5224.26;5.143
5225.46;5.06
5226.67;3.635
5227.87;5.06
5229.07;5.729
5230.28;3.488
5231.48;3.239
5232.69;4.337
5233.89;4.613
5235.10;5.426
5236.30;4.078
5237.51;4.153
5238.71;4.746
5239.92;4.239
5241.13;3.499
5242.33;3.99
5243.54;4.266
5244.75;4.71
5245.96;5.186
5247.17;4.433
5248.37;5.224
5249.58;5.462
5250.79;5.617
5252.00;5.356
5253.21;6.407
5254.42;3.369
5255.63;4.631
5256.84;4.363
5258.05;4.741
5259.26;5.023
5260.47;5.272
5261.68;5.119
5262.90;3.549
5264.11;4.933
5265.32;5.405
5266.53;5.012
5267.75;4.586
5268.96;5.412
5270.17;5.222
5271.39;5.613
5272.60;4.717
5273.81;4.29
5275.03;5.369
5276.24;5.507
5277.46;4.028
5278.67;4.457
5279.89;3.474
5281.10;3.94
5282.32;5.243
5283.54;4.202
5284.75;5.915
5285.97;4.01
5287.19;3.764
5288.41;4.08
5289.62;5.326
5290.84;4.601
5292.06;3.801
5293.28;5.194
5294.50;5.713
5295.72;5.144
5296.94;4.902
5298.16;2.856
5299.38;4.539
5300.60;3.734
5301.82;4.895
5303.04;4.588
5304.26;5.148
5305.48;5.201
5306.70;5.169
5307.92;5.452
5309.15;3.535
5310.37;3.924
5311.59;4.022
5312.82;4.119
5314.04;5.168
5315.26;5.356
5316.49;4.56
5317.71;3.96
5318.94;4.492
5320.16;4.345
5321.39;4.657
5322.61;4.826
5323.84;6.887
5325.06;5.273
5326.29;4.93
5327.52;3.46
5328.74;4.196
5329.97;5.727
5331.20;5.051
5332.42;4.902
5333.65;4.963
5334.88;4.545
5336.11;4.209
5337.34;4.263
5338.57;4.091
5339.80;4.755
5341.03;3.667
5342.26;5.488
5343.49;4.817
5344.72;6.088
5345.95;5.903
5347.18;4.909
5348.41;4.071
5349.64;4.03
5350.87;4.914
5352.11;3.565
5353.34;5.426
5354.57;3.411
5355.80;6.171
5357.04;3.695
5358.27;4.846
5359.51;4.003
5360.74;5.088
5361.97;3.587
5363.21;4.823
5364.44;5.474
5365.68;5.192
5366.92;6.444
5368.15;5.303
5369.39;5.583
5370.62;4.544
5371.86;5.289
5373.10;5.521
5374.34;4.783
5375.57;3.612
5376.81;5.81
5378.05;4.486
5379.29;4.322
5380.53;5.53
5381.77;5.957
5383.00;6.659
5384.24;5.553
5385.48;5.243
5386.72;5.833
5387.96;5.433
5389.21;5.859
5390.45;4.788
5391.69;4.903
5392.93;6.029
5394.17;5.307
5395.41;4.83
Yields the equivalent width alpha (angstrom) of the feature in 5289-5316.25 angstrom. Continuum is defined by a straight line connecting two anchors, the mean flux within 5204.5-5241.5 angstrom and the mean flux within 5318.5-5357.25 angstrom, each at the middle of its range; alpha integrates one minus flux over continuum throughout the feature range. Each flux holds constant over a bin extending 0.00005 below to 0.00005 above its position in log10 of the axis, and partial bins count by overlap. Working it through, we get 0.1 angstrom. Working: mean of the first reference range 4.47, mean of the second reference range 4.75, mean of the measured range 4.65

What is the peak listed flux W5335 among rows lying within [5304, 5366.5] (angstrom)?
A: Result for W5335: 6.887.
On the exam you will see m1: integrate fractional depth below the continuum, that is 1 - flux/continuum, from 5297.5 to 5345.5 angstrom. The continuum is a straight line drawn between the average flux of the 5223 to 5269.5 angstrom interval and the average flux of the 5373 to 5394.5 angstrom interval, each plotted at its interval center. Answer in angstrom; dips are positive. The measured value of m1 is 3.5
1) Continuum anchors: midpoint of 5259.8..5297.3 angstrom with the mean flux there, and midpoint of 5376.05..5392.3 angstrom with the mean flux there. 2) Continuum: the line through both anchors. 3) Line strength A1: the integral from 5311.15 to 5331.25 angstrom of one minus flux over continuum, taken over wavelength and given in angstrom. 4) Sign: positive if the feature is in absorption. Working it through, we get 1.0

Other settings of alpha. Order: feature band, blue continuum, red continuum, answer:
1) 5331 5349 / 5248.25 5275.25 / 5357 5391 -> 1.1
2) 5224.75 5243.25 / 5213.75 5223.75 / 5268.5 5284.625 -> 0.5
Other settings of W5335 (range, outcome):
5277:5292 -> 5.915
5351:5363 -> 6.171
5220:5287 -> 6.407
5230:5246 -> 5.426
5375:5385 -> 6.659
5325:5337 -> 5.727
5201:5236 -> 5.729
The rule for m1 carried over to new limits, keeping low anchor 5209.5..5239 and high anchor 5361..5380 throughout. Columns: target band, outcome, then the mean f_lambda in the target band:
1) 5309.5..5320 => 0.8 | 4.42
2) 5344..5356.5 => 0.2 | 4.84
